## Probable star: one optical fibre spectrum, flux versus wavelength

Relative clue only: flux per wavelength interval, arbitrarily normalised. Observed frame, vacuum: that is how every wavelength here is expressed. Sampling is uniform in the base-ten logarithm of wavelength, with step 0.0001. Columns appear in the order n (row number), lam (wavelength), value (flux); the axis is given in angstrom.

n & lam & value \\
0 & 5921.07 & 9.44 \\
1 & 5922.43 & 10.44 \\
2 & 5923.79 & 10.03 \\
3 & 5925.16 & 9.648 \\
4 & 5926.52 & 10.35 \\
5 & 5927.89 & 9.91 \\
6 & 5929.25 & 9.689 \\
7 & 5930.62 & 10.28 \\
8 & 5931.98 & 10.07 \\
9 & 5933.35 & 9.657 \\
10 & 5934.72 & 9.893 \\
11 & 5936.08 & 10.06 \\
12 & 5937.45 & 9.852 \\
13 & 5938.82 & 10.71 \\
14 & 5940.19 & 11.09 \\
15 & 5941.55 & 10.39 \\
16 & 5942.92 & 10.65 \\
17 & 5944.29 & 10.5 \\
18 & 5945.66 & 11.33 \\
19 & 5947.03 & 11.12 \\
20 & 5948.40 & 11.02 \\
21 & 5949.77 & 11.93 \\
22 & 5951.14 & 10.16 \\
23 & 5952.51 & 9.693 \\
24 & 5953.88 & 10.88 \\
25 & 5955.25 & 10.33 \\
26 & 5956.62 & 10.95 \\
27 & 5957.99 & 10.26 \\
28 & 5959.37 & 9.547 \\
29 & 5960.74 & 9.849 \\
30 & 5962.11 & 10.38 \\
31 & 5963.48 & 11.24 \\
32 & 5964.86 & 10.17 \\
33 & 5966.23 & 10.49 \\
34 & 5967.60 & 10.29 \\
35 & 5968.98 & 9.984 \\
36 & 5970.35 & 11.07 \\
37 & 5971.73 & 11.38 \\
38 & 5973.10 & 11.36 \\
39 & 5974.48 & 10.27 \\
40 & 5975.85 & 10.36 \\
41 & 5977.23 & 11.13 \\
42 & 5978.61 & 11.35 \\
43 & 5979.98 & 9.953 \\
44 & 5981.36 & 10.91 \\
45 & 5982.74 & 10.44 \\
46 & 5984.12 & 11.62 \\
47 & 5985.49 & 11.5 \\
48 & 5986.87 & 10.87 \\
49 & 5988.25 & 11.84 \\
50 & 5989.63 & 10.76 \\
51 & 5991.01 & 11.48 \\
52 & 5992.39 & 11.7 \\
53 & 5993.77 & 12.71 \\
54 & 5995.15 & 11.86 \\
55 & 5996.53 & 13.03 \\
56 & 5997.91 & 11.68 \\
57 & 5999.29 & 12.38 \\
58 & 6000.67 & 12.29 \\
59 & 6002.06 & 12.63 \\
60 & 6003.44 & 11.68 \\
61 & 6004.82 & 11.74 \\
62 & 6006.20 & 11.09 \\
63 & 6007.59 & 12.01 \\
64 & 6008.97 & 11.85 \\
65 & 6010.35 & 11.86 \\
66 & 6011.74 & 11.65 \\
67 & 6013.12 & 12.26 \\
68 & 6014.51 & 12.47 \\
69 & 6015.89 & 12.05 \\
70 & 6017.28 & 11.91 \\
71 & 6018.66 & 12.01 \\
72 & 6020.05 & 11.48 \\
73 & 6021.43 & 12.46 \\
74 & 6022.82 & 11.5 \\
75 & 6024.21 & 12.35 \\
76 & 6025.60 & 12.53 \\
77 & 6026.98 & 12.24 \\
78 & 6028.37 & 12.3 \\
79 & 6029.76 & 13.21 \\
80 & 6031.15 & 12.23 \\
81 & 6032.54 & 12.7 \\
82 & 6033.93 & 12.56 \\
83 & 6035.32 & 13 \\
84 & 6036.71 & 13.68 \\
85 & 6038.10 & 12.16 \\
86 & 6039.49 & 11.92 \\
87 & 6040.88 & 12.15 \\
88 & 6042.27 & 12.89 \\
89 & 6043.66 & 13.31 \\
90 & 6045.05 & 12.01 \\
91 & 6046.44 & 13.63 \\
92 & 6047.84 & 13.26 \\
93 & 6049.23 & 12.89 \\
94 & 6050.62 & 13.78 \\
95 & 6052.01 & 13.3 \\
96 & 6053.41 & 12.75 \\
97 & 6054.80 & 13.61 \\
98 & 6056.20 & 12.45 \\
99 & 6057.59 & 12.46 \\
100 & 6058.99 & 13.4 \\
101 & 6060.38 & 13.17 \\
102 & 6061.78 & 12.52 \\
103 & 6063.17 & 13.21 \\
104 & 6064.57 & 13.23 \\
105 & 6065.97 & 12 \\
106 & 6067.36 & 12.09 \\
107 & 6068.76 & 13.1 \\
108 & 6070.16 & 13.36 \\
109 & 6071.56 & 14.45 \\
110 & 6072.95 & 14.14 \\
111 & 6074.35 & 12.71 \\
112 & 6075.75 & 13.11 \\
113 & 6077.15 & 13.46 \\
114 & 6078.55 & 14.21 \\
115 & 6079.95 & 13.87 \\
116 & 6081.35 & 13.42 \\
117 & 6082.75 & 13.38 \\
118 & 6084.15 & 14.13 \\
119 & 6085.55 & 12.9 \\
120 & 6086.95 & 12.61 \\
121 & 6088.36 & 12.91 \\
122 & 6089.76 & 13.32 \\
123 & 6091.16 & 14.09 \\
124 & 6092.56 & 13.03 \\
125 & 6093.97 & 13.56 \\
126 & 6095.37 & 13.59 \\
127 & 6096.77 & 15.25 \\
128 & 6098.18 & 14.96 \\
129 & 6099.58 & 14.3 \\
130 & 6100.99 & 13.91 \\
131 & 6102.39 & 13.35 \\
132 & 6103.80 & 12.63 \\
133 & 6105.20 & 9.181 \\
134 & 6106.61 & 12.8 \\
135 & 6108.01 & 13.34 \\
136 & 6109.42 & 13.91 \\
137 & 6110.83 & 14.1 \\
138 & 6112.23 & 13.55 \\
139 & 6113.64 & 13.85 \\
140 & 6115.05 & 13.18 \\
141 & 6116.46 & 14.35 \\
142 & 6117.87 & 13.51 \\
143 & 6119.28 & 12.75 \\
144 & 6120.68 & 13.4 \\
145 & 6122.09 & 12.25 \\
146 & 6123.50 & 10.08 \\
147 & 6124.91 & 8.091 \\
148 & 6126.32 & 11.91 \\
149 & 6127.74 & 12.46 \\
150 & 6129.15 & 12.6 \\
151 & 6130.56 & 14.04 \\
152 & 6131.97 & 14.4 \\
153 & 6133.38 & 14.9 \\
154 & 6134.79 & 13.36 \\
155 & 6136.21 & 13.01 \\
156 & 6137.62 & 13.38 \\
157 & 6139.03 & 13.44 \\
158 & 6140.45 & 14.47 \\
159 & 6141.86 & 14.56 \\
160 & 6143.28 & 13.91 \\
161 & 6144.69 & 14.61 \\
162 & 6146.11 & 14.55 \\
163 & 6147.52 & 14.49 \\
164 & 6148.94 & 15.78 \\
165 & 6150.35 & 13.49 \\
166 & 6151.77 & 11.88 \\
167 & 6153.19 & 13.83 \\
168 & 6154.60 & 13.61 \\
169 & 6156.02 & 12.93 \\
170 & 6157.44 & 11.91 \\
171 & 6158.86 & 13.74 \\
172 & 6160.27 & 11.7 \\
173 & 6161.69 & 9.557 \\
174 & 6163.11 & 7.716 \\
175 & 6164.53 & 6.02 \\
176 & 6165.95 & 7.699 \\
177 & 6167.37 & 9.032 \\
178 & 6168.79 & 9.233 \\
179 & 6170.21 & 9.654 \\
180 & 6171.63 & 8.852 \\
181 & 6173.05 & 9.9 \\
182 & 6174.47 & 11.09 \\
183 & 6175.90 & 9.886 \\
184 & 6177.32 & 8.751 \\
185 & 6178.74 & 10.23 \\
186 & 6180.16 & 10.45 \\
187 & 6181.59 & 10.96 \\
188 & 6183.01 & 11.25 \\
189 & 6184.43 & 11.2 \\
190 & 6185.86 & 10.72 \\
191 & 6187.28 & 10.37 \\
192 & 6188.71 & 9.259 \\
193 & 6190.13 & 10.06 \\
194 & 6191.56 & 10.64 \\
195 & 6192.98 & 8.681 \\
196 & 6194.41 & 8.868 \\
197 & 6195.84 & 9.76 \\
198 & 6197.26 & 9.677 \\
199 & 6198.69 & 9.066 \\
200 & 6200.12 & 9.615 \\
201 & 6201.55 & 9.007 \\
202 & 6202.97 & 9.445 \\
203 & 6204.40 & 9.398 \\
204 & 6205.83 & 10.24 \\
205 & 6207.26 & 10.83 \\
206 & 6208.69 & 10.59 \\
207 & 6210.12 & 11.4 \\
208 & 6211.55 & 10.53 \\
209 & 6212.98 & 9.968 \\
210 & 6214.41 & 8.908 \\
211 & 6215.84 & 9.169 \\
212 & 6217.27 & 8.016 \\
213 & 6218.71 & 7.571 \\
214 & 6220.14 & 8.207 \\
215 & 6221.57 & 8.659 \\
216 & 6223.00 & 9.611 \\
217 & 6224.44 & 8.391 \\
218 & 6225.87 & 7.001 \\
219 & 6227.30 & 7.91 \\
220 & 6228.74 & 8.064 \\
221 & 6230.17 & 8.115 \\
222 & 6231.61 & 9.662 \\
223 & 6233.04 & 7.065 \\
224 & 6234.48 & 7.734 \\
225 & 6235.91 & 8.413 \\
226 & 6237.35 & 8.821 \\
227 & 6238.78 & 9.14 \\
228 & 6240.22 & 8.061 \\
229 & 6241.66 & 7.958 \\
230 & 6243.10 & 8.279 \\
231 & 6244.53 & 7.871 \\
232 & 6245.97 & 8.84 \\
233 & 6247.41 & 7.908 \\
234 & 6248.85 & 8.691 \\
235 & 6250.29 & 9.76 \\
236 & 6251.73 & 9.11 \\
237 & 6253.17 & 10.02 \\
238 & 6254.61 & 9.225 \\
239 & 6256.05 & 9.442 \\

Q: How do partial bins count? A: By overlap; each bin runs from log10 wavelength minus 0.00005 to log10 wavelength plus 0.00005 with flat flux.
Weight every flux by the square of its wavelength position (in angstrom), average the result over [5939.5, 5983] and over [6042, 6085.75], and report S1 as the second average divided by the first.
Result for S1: 1.28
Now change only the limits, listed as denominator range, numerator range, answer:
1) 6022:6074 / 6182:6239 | 0.76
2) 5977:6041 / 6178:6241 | 0.83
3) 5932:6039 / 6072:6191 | 1.14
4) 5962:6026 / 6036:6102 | 1.18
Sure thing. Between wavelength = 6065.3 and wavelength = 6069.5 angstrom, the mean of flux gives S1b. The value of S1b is 12.4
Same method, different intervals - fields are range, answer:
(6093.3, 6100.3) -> 14.3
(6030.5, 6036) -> 12.6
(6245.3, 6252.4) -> 8.85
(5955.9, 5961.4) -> 10.1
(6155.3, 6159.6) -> 12.9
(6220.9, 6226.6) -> 8.42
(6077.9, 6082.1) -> 13.8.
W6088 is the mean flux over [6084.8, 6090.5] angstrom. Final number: 13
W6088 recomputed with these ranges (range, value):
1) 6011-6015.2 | 12.1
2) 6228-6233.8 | 8.21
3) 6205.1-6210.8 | 10.8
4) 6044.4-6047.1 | 12.8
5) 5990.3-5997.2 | 12.1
